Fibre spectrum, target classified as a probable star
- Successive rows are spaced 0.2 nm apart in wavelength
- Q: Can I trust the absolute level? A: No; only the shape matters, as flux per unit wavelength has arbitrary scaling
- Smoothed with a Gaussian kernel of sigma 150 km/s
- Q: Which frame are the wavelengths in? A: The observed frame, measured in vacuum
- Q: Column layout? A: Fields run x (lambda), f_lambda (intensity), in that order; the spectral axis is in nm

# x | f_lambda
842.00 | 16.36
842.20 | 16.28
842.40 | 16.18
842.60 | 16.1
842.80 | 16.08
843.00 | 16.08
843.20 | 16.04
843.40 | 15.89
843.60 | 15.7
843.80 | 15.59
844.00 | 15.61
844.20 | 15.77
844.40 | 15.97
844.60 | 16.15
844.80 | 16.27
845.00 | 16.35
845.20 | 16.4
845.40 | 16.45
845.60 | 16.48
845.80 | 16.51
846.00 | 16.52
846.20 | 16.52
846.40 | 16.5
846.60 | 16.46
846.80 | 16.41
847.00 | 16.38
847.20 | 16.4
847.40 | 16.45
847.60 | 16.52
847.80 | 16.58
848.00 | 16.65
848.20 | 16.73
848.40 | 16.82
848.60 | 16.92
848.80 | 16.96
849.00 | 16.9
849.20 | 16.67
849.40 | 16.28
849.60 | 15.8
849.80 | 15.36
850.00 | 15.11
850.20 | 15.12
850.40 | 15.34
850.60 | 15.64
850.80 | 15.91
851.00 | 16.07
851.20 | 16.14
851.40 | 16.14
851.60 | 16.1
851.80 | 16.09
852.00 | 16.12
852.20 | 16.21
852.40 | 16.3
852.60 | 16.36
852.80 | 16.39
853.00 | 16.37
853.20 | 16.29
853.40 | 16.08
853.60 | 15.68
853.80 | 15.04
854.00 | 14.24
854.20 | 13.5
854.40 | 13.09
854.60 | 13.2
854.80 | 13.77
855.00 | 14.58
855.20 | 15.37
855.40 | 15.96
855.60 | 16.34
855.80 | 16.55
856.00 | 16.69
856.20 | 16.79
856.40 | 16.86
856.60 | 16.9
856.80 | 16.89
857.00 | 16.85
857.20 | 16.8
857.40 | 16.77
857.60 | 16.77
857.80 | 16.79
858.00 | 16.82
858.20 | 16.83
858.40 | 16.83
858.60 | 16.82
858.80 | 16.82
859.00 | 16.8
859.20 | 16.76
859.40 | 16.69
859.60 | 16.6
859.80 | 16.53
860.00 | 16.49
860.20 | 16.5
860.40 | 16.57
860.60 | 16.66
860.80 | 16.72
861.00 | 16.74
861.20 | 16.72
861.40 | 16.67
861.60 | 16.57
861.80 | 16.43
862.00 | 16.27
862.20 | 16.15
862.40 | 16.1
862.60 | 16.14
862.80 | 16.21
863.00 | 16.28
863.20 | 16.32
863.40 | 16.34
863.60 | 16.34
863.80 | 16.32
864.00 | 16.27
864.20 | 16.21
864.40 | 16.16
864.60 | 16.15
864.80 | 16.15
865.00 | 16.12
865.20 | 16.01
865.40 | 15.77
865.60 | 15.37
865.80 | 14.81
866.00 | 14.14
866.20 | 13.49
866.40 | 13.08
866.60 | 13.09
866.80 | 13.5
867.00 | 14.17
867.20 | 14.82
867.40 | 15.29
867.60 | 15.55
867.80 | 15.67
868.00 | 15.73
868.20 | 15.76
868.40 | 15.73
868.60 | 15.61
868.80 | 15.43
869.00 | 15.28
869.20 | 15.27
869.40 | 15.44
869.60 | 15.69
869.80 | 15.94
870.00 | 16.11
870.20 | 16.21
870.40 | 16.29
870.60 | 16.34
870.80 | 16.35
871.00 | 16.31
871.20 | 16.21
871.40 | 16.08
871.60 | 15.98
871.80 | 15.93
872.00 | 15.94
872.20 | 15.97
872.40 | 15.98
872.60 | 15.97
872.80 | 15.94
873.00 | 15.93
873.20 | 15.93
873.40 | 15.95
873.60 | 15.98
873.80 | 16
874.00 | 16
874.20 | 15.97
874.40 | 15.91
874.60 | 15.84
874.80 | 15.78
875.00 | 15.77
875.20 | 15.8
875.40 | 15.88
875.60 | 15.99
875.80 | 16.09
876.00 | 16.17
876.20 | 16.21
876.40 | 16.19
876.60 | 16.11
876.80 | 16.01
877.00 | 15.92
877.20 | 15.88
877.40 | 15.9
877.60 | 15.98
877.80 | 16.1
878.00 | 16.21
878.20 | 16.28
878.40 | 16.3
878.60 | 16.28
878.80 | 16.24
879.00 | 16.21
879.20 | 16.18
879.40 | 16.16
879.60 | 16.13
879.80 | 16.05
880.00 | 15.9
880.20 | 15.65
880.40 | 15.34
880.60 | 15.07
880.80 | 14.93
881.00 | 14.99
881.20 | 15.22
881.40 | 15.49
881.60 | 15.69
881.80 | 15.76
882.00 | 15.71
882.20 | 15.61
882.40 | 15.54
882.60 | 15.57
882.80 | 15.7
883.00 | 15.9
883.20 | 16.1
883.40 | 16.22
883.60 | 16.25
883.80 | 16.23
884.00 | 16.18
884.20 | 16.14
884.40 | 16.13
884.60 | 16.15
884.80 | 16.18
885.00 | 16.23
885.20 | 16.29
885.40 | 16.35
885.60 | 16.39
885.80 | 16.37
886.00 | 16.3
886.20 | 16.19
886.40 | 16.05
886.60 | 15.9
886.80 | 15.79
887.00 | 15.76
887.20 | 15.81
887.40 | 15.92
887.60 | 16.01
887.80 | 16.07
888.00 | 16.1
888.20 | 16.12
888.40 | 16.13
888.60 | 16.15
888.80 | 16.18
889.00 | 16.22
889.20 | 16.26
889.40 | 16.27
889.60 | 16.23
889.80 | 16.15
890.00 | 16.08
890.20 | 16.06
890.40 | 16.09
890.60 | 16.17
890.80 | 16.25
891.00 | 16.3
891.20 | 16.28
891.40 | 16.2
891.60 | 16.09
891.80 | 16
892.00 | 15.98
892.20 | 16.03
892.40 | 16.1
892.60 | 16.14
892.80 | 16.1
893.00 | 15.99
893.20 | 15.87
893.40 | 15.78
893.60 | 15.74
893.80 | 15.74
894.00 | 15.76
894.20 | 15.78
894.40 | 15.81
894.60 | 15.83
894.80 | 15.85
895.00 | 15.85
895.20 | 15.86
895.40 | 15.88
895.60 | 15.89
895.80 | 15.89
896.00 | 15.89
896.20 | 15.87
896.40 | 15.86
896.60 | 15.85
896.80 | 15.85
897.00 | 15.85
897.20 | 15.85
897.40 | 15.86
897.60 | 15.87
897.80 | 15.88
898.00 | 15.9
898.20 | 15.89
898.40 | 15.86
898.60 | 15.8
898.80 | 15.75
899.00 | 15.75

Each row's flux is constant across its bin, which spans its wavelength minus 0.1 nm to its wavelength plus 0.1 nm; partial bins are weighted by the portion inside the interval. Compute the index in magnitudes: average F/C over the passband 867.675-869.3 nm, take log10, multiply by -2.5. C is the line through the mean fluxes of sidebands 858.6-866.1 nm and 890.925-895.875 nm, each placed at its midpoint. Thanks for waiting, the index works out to 0.04 mag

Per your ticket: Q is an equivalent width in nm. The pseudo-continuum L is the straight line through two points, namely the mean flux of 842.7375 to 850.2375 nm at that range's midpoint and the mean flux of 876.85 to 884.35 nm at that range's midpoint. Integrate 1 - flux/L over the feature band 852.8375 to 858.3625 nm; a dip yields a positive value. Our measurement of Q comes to 0.10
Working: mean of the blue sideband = 16.3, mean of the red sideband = 15.9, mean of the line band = 15.9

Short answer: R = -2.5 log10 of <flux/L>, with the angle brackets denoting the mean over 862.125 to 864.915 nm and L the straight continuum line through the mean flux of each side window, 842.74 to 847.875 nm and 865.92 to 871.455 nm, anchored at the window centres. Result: -0.05 mag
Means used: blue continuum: 16.2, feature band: 16.2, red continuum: 15.3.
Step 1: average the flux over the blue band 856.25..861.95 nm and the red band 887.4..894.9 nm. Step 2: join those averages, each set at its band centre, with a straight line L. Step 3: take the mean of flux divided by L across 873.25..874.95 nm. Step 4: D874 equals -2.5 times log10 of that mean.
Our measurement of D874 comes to 0.03 mag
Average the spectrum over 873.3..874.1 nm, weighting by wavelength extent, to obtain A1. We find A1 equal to 16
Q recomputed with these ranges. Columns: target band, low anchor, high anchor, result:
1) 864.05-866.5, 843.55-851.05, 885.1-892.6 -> 0.132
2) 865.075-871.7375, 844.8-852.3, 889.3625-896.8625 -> 0.324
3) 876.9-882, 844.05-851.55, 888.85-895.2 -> 0.083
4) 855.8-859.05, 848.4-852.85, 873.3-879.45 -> -0.146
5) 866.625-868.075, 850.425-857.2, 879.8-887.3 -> 0.089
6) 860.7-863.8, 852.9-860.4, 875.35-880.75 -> -0.065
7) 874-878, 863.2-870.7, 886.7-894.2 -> -0.075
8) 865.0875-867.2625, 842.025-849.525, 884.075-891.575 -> 0.248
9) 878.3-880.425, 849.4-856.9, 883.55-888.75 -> -0.004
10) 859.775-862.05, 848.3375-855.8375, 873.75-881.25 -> -0.117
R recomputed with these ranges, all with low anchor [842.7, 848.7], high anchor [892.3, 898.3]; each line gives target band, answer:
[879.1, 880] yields -0.01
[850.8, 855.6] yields 0.05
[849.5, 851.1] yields 0.05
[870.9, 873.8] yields 0.00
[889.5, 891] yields -0.02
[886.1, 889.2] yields -0.01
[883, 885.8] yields -0.02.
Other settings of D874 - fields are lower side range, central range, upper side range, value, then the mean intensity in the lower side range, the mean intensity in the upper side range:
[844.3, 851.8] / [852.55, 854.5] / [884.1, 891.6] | 0.07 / 16.3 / 16.1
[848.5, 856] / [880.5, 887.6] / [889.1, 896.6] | 0.00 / 15.7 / 16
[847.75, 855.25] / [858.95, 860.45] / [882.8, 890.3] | -0.05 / 15.7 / 16.1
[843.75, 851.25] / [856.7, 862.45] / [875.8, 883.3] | -0.04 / 16.2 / 15.9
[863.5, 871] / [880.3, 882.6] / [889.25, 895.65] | 0.03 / 15.5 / 16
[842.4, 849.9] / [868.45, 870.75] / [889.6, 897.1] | 0.02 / 16.3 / 16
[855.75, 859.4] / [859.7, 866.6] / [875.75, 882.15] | 0.04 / 16.8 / 15.9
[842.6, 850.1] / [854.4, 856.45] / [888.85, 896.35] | 0.05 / 16.3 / 16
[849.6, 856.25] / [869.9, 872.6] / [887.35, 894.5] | -0.02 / 15.6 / 16.1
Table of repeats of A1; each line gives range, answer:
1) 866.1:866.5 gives 13.3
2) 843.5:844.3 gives 15.7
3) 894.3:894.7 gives 15.8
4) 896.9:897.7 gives 15.9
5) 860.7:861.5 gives 16.7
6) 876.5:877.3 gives 16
